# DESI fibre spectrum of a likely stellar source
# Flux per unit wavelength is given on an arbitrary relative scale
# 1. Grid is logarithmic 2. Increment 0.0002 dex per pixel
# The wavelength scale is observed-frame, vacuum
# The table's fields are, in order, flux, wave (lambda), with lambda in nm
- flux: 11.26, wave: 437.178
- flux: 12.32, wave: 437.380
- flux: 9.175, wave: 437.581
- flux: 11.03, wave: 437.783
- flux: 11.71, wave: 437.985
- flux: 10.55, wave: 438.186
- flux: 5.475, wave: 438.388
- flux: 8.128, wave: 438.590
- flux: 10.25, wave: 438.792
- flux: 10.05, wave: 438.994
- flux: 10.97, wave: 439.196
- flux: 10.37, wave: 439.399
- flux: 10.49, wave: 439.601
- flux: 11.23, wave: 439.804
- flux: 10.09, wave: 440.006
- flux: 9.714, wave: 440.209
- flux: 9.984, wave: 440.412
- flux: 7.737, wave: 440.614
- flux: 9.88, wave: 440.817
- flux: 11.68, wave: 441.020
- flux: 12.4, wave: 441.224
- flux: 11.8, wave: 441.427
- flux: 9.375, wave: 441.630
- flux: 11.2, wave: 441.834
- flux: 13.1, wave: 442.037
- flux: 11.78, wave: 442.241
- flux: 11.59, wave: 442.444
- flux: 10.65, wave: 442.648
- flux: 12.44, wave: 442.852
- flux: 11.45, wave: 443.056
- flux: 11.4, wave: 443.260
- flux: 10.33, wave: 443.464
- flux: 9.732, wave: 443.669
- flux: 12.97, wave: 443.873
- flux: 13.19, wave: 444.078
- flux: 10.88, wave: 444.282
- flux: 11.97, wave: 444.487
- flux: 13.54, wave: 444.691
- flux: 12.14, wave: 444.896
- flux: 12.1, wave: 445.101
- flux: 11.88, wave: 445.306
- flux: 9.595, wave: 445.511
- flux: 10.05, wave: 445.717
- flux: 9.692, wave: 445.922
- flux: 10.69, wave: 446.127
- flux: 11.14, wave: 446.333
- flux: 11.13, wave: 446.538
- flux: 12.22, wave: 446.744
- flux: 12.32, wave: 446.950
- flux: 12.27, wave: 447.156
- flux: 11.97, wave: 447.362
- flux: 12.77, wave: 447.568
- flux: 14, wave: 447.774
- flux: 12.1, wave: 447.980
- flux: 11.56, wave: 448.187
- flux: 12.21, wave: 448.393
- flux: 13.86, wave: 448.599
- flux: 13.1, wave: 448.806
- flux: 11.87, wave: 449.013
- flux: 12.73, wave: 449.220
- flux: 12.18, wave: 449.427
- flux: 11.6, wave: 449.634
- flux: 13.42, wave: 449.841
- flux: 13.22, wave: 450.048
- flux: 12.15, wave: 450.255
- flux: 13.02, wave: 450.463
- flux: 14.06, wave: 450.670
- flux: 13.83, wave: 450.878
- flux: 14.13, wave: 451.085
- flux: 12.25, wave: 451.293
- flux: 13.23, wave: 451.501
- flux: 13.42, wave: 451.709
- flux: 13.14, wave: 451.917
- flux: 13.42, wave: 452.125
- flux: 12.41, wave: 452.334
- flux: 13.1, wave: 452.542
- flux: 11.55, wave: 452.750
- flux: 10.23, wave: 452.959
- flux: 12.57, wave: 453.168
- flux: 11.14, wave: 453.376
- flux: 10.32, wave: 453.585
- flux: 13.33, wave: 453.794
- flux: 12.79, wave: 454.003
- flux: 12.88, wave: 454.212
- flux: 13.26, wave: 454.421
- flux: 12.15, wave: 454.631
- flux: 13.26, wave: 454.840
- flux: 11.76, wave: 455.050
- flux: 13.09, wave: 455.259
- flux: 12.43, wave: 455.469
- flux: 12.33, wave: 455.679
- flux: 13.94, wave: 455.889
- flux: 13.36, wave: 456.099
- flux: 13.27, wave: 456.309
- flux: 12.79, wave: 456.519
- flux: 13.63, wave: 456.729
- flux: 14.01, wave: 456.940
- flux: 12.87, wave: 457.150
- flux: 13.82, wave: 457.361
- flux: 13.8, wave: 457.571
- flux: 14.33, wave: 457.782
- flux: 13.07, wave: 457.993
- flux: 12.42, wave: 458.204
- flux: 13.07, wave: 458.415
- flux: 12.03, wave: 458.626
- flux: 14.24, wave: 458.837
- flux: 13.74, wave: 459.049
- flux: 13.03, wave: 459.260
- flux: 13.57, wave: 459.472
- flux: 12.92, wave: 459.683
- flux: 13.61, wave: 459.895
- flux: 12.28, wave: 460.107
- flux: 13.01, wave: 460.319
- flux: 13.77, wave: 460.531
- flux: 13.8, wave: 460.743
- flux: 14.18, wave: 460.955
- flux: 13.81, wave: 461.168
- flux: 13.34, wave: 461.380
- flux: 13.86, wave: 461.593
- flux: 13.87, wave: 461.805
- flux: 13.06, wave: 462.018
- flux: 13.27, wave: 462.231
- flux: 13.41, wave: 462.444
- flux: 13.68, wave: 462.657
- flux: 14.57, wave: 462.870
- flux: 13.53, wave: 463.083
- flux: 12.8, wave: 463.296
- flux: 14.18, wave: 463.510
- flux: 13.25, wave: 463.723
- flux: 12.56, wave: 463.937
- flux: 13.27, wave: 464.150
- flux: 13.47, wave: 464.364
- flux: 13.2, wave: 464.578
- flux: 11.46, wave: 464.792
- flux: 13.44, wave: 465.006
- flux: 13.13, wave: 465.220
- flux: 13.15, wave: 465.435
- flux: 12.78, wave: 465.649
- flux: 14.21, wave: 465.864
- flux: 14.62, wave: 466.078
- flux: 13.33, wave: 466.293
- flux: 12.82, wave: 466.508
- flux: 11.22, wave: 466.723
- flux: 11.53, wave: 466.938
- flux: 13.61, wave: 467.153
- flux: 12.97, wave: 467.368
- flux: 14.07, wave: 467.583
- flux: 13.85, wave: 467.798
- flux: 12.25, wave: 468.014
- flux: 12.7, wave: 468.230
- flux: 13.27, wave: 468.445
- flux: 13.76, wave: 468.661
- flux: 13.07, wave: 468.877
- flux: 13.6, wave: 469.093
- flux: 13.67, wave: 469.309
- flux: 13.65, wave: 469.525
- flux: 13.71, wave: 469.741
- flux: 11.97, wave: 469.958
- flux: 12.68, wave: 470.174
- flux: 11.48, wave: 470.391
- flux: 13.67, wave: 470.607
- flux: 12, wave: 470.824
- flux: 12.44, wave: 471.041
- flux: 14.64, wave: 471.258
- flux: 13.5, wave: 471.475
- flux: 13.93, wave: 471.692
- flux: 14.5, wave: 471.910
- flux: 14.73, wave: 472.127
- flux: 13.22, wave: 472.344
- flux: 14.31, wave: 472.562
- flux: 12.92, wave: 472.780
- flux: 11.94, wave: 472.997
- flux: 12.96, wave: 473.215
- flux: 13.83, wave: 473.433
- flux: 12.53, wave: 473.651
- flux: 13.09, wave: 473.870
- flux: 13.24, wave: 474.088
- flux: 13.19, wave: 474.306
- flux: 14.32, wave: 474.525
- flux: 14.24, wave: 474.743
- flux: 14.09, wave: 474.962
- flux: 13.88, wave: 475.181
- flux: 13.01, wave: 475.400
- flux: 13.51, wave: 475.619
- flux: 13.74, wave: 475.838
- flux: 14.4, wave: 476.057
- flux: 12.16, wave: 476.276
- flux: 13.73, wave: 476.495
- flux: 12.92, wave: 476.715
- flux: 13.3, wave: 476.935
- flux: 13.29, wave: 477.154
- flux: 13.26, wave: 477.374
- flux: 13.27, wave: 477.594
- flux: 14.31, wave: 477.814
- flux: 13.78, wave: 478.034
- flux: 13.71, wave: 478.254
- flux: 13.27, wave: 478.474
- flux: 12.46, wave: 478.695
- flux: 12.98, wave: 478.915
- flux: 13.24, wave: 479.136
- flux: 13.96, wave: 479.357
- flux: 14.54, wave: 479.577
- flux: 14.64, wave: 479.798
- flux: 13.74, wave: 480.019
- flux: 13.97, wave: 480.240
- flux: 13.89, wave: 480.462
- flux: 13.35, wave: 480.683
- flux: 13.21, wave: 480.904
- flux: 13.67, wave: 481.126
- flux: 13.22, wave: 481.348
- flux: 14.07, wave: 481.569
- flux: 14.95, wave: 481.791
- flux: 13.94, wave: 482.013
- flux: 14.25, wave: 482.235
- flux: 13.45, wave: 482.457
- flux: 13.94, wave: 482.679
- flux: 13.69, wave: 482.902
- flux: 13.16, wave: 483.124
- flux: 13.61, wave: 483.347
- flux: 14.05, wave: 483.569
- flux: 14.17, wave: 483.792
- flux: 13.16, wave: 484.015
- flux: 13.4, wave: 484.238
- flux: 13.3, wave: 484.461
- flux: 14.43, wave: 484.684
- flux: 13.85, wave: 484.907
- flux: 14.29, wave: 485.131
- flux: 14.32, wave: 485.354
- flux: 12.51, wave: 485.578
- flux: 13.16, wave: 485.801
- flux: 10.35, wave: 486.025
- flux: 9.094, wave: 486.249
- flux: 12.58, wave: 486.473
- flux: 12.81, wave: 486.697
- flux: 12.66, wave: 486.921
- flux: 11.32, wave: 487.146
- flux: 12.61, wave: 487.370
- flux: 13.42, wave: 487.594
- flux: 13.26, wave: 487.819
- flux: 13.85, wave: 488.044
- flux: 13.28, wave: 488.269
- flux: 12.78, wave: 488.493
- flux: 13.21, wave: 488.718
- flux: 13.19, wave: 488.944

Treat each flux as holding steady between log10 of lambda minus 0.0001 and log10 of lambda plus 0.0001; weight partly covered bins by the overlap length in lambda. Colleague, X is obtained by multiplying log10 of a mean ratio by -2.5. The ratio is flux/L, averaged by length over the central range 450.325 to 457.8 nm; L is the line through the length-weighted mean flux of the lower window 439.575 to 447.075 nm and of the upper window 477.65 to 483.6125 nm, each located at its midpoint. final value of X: -0.085 mag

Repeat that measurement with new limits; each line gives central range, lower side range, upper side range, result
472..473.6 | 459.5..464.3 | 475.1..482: 0.01 mag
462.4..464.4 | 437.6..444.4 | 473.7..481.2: -0.09 mag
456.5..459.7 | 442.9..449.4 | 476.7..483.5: -0.07 mag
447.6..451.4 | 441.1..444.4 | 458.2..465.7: -0.06 mag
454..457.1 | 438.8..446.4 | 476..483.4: -0.09 mag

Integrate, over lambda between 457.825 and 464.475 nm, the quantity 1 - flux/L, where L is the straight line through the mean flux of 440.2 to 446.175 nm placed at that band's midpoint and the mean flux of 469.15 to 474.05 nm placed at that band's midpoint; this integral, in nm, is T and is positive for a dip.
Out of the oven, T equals -0.48 nm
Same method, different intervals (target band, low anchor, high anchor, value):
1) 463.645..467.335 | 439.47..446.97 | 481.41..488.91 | -0.22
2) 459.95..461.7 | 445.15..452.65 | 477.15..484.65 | -0.09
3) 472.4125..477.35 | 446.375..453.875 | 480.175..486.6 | -0.08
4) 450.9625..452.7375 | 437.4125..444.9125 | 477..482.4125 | -0.22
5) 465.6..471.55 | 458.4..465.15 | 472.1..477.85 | 0.13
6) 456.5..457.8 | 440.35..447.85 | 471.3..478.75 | -0.14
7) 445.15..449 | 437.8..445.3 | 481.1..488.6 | -0.21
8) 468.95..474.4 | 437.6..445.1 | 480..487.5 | -0.28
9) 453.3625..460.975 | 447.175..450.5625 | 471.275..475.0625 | -0.08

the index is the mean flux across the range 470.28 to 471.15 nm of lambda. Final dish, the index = 12.4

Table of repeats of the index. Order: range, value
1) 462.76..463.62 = 13.8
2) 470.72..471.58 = 13.1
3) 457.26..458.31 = 13.5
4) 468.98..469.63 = 13.6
